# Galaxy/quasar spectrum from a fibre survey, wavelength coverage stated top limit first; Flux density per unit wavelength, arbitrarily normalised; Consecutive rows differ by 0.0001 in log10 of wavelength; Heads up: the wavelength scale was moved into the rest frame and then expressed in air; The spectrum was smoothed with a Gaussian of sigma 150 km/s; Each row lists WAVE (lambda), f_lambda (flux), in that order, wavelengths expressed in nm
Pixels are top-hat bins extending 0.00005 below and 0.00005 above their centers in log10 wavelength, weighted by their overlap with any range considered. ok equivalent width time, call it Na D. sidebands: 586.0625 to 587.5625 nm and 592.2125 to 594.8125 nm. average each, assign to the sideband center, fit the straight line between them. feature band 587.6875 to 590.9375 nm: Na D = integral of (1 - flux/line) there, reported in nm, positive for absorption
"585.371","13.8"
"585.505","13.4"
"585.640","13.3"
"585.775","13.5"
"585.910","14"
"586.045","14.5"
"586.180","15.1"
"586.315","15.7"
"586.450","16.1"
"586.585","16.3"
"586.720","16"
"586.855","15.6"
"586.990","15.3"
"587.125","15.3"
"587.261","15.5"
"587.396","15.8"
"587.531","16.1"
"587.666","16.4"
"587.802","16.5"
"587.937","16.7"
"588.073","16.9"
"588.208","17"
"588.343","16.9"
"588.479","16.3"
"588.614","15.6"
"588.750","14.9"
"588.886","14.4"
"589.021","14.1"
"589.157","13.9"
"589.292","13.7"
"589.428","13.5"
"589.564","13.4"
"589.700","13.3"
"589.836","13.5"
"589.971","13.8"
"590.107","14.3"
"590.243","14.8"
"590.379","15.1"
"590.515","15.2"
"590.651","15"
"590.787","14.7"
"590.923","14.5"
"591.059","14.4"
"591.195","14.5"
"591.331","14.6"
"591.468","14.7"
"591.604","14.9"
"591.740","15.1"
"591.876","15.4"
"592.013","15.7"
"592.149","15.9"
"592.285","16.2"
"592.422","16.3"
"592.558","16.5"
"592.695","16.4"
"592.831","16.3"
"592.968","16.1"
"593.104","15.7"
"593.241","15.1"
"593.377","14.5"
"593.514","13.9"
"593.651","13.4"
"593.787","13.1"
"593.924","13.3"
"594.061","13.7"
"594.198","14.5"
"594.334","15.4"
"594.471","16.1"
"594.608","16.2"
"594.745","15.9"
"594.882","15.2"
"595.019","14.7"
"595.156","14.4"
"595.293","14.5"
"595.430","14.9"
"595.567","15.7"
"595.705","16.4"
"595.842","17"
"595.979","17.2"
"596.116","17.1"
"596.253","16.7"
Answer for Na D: 0.11 nm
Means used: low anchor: 15.7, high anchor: 15.2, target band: 14.9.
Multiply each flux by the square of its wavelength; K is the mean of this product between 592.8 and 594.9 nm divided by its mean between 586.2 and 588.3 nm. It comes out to 0.95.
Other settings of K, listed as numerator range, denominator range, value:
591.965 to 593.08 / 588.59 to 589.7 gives 1.16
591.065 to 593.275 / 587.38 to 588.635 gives 0.96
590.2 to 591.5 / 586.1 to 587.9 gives 0.94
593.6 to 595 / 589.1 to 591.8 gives 1.04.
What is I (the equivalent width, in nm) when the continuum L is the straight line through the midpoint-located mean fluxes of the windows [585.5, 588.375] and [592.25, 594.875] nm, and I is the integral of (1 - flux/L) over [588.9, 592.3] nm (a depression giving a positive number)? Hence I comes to 0.18 nm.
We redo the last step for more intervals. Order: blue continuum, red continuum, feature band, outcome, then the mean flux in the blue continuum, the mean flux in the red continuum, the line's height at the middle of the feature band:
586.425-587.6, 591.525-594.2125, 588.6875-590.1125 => 0.15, 15.8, 15.1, 15.5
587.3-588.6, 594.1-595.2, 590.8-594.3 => 0.15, 16.5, 15.3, 15.7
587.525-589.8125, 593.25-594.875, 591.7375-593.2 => -0.12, 15.2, 14.6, 14.8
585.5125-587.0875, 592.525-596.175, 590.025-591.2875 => 0.04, 15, 15.3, 15.1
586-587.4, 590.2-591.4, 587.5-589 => -0.08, 15.6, 14.7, 15.3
